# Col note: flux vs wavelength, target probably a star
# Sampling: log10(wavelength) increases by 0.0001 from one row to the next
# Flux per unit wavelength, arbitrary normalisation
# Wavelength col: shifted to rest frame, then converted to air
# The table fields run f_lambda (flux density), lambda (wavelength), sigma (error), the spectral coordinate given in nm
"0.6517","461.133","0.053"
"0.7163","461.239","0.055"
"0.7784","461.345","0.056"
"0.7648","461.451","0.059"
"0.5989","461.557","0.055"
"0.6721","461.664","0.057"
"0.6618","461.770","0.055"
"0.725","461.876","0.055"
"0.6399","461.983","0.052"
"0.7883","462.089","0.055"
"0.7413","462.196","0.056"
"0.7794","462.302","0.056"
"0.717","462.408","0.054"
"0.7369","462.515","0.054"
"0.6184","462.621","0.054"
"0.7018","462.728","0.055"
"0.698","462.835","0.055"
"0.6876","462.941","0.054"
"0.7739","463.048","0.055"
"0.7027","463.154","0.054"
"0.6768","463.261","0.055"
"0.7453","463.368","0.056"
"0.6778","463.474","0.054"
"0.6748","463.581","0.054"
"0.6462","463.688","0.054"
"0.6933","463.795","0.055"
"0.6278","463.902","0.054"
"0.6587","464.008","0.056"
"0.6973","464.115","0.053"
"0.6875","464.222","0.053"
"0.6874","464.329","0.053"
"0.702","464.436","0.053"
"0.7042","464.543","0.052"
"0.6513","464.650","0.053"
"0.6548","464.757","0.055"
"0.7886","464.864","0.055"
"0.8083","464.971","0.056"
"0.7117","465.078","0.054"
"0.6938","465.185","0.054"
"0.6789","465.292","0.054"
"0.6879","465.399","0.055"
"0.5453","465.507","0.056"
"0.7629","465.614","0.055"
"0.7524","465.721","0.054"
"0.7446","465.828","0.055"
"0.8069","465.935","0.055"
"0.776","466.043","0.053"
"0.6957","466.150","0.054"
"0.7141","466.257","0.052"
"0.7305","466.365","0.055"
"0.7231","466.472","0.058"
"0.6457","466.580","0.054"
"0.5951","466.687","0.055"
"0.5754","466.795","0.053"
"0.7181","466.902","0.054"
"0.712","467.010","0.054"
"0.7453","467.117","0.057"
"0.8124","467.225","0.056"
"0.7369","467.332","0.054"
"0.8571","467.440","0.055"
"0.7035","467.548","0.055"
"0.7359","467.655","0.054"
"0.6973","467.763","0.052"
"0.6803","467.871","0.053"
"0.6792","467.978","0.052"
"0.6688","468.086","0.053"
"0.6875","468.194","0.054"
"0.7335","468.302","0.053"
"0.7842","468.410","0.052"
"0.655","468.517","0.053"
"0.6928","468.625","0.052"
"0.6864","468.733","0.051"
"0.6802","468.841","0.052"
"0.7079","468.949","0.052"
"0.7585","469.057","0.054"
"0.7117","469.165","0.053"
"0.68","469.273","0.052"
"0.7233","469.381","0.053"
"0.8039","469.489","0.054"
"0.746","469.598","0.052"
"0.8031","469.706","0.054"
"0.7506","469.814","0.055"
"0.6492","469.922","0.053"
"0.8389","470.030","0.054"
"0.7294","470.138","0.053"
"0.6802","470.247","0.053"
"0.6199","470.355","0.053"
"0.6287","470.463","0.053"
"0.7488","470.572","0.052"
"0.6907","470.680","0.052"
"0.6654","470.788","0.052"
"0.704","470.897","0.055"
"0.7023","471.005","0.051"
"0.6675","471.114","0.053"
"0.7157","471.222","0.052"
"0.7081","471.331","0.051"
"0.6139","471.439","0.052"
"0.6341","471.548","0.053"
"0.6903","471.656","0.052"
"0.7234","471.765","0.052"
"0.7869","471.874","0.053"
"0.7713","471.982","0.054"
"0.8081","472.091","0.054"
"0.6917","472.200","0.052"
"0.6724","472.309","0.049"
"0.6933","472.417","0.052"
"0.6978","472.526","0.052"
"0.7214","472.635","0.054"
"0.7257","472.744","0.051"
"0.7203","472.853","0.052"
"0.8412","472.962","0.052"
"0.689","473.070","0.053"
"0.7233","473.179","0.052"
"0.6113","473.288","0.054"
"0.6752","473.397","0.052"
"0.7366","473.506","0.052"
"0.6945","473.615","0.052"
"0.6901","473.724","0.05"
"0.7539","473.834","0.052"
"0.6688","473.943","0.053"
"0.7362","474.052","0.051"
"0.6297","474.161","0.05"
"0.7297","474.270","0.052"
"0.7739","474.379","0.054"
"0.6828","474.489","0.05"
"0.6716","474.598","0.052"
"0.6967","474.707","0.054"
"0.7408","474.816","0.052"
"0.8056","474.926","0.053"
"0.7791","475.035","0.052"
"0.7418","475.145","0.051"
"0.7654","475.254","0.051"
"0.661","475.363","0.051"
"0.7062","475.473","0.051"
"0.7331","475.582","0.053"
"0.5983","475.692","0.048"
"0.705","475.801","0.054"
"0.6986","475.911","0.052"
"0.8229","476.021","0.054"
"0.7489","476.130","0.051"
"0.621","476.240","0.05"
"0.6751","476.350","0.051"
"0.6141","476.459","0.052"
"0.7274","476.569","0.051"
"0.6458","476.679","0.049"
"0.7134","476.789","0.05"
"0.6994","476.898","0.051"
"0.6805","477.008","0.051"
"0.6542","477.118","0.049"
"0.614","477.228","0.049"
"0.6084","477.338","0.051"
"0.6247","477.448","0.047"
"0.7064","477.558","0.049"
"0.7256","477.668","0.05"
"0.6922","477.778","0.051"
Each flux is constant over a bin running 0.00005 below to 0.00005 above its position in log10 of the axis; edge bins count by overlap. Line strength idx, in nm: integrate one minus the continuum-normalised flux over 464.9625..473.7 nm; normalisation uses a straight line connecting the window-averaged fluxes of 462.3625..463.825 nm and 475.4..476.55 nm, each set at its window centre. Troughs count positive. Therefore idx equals -0.21 nm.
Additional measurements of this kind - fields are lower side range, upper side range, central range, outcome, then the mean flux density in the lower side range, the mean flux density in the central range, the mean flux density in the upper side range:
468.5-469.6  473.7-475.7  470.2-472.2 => 0.05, 0.713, 0.698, 0.717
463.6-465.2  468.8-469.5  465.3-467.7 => -0.04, 0.694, 0.716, 0.72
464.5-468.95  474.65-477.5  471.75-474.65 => -0.06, 0.71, 0.715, 0.695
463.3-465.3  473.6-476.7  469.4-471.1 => -0.03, 0.694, 0.716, 0.708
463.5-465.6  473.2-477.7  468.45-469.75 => -0.06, 0.685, 0.721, 0.697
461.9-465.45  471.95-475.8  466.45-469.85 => -0.04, 0.701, 0.715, 0.715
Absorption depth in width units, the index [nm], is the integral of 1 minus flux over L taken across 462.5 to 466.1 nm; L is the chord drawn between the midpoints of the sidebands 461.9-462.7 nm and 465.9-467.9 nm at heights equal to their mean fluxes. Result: 0.08 nm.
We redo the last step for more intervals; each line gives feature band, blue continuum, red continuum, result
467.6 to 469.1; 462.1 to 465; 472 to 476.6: 0.01 nm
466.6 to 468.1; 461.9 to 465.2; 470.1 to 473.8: -0.01 nm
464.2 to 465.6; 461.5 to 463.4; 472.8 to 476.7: 0.02 nm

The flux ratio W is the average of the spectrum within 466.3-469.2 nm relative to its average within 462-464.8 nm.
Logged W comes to 1.02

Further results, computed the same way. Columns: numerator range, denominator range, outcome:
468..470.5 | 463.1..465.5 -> 1.03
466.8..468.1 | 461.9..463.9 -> 1.03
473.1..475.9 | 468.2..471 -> 0.99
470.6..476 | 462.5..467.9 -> 1.01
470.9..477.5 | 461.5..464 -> 1.01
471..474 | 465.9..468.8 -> 0.99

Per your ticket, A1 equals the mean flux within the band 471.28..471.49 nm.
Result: 0.663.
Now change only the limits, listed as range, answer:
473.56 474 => 0.701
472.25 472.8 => 0.702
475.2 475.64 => 0.715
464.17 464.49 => 0.692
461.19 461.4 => 0.75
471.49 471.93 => 0.708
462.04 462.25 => 0.764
